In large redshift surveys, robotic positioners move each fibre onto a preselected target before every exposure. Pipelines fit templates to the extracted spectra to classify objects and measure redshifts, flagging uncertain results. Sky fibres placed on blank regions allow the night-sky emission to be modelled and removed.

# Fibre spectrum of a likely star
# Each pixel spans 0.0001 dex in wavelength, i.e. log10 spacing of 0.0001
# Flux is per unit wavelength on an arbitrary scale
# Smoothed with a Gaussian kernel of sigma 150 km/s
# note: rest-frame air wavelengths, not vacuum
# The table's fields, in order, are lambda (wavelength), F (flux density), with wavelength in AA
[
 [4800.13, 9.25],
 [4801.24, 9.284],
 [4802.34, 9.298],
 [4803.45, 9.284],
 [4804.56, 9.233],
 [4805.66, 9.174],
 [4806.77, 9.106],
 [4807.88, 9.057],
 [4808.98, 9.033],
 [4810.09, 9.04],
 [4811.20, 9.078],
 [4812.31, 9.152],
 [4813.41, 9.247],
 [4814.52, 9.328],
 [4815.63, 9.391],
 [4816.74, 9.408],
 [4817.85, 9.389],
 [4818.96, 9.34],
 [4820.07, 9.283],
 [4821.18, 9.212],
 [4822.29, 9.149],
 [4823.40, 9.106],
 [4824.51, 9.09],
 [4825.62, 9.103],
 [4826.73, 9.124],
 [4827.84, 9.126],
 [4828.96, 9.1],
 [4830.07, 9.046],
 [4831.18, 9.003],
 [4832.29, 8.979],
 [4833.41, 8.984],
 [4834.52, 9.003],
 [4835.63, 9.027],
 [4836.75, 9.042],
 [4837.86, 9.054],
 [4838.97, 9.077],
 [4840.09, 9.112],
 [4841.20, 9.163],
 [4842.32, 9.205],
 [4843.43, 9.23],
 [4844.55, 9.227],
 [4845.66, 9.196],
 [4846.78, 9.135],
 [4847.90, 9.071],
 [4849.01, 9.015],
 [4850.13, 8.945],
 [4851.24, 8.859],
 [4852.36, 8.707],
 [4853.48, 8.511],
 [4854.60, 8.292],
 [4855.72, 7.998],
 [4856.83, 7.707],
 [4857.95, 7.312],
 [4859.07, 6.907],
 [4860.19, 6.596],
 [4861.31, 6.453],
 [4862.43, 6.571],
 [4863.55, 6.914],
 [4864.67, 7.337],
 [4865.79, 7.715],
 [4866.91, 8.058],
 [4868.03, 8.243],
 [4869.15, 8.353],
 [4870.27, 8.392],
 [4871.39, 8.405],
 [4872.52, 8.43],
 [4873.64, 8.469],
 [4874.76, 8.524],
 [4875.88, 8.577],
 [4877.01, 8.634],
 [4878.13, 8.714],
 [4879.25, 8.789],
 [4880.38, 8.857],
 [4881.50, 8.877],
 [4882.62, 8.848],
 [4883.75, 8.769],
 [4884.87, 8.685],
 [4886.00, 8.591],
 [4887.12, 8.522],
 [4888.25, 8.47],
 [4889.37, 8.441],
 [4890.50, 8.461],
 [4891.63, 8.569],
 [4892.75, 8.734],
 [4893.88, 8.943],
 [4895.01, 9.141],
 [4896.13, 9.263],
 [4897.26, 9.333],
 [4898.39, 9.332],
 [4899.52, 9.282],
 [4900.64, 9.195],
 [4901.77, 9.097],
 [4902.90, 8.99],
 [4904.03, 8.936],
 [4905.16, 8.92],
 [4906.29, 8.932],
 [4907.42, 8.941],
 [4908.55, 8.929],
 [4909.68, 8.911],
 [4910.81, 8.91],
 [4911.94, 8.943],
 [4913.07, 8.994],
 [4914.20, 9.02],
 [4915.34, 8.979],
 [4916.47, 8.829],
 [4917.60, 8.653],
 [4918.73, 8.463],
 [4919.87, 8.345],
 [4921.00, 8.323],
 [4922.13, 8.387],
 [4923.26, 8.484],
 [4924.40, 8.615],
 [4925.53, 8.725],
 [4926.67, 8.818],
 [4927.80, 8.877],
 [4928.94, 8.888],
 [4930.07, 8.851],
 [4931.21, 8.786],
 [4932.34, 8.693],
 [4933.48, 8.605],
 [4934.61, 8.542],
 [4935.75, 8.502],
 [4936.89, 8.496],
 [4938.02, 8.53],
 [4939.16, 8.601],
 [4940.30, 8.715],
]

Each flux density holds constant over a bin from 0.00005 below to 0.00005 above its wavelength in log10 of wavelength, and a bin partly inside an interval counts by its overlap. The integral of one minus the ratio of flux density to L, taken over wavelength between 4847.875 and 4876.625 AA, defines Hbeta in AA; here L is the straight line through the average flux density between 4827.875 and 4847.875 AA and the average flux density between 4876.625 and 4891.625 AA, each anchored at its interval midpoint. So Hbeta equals 2.8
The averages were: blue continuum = 9.09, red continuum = 8.66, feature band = 8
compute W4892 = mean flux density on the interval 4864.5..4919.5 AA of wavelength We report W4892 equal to 8.73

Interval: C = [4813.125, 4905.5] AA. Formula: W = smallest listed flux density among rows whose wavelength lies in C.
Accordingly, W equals 6.453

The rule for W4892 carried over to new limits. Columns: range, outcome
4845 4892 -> 8.28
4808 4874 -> 8.67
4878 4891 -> 8.67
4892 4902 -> 9.14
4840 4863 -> 8.33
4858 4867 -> 7.03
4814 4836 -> 9.16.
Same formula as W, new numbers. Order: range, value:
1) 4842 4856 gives 7.998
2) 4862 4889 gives 6.571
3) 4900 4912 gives 8.91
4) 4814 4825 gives 9.09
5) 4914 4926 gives 8.323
